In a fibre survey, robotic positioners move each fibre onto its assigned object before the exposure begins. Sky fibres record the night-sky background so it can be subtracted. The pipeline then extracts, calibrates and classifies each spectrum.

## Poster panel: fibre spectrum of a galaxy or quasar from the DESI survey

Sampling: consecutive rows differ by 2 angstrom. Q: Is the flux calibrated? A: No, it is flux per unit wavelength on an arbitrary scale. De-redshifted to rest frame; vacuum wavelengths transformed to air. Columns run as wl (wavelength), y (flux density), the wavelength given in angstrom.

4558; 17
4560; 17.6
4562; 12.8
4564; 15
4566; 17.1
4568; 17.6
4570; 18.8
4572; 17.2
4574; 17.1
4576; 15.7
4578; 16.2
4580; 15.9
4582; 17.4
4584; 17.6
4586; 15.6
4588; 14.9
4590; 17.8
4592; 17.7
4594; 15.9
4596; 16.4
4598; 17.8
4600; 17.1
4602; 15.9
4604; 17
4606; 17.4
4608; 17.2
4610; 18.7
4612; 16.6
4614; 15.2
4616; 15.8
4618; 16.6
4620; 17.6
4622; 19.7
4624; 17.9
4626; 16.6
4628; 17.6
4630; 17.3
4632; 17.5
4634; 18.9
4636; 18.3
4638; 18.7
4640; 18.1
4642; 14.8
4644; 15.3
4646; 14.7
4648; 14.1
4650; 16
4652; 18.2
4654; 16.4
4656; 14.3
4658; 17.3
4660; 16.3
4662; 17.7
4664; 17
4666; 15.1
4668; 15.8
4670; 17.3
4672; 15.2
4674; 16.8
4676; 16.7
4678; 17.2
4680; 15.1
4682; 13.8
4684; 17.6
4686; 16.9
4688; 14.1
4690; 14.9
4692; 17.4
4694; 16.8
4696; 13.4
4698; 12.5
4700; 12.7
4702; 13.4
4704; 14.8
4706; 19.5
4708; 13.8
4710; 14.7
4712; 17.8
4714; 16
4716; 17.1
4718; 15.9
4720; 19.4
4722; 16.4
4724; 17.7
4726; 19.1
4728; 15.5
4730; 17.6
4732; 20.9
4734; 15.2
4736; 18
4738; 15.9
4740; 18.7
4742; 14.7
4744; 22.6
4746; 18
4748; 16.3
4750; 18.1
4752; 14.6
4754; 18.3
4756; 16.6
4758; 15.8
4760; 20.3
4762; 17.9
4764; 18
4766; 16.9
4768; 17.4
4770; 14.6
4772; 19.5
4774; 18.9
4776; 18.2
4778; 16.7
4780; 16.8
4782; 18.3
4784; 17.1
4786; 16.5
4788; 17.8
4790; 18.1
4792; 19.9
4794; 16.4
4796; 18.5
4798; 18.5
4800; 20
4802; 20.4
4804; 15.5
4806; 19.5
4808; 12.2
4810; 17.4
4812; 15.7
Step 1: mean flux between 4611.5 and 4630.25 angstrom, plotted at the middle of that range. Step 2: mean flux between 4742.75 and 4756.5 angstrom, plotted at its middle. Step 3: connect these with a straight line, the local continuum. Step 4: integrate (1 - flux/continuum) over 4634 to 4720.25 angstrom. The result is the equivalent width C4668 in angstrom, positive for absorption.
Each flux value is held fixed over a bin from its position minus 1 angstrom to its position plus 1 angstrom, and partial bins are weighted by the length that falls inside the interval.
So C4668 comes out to 6.8 angstrom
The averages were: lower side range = 17.1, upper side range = 17.8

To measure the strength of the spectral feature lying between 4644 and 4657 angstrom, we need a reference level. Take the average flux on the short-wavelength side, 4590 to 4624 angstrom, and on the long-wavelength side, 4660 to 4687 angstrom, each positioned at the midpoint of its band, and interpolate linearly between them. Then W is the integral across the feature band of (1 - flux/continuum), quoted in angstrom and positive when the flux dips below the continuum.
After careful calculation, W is 0.78 angstrom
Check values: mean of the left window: 17.1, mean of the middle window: 15.6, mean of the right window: 16.3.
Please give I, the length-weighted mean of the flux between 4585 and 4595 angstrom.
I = 16.4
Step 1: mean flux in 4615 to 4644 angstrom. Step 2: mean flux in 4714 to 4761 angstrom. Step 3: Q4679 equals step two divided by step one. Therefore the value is 1.00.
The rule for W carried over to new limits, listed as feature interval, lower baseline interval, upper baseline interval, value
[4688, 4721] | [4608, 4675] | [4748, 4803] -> 3.2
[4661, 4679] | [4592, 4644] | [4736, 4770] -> 0.8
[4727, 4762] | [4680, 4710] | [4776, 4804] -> -1.9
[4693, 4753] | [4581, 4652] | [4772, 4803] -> 3.9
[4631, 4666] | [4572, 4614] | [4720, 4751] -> 1.0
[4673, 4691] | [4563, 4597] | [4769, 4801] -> 1.4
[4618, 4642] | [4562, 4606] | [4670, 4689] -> -2.2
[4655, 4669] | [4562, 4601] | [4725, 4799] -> 0.7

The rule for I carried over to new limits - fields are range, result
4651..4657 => 16.3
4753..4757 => 17.5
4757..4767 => 17.8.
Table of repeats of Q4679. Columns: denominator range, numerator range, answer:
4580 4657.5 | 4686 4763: 0.99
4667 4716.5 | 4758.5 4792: 1.13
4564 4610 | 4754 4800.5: 1.05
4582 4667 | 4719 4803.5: 1.05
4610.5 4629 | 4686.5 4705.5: 0.86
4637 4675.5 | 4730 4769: 1.08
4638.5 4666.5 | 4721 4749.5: 1.09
